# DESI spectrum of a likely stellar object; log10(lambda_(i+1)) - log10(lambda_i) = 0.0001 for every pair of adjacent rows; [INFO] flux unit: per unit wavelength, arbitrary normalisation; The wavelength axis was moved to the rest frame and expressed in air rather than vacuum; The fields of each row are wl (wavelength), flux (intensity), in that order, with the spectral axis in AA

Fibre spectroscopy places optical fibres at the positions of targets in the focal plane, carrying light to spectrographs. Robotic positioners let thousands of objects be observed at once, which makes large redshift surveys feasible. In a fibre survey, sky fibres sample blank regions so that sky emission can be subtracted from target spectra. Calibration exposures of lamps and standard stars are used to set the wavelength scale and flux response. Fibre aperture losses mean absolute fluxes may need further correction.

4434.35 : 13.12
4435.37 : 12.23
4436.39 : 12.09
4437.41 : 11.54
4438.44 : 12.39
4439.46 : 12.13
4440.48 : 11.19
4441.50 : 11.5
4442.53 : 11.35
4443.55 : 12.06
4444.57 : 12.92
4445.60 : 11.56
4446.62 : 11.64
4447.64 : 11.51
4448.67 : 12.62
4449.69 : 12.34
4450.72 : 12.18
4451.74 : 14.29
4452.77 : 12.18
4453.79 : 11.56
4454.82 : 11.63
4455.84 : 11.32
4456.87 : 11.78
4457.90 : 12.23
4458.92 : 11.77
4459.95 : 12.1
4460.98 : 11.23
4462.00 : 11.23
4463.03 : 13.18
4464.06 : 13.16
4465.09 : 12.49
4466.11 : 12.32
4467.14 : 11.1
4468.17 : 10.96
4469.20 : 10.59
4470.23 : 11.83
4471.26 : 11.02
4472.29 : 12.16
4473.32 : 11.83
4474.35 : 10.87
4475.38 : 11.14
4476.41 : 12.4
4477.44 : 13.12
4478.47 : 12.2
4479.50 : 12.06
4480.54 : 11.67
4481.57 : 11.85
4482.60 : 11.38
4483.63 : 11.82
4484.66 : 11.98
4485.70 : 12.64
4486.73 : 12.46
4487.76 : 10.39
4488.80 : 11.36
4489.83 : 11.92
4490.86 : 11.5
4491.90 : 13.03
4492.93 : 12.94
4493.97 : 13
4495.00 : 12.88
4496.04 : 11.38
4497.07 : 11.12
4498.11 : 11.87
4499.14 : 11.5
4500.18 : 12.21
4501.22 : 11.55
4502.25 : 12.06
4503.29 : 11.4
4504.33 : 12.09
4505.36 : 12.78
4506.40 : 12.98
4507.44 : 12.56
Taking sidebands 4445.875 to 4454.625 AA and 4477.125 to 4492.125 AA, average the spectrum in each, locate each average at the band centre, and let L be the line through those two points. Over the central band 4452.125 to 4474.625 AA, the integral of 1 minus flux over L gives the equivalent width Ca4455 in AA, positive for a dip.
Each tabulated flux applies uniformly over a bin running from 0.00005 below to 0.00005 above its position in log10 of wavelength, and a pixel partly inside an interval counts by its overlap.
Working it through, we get 0.6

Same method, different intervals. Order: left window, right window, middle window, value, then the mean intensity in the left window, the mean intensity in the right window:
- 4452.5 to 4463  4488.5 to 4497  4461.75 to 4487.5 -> 0.2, 11.8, 12.2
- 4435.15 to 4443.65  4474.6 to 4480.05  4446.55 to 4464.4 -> -0.3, 11.8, 12.1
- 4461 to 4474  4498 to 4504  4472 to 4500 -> -0.4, 11.8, 11.8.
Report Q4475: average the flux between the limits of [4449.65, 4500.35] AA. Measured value 11.9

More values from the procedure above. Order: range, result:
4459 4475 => 11.7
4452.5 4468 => 11.9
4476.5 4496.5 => 12.1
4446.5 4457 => 12.1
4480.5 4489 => 11.7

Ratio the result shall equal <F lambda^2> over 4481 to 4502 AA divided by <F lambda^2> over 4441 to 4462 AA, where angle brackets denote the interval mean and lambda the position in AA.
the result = 1.02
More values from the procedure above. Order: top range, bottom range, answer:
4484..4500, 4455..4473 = 1.03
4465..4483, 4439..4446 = 1.01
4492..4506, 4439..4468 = 1.03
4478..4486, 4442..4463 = 1.01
